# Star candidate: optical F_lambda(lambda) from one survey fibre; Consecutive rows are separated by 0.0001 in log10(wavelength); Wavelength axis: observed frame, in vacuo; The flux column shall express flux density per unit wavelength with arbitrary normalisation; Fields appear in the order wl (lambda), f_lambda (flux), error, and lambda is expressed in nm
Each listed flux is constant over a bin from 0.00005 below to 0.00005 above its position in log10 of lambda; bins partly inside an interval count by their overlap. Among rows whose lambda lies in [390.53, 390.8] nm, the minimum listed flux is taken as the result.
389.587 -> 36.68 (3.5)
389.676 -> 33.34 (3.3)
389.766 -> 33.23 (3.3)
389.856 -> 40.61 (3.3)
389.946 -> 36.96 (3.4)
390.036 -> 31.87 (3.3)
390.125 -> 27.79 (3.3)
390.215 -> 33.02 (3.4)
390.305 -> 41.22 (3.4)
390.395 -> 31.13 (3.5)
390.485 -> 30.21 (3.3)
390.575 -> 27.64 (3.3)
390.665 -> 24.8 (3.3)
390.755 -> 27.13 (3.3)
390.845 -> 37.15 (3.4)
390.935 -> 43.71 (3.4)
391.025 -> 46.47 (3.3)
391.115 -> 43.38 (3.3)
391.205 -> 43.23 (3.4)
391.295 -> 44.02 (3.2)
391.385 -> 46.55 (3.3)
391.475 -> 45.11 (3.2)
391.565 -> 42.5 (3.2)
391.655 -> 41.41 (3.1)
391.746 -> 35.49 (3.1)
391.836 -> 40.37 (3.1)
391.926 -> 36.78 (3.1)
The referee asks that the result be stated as 24.8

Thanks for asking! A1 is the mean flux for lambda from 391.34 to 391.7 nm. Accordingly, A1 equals 44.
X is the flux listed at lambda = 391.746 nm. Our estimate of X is 35.49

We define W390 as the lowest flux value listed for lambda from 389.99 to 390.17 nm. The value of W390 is 27.79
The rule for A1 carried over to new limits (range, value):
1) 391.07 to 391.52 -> 44.5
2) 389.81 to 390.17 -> 34.3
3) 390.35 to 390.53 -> 30.6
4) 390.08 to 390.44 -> 33.3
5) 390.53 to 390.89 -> 29.2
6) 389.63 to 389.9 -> 35.7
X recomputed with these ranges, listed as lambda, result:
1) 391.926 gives 36.78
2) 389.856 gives 40.61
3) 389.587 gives 36.68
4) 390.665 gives 24.8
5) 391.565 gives 42.5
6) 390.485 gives 30.21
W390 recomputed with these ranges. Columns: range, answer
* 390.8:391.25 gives 37.15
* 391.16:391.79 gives 35.49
